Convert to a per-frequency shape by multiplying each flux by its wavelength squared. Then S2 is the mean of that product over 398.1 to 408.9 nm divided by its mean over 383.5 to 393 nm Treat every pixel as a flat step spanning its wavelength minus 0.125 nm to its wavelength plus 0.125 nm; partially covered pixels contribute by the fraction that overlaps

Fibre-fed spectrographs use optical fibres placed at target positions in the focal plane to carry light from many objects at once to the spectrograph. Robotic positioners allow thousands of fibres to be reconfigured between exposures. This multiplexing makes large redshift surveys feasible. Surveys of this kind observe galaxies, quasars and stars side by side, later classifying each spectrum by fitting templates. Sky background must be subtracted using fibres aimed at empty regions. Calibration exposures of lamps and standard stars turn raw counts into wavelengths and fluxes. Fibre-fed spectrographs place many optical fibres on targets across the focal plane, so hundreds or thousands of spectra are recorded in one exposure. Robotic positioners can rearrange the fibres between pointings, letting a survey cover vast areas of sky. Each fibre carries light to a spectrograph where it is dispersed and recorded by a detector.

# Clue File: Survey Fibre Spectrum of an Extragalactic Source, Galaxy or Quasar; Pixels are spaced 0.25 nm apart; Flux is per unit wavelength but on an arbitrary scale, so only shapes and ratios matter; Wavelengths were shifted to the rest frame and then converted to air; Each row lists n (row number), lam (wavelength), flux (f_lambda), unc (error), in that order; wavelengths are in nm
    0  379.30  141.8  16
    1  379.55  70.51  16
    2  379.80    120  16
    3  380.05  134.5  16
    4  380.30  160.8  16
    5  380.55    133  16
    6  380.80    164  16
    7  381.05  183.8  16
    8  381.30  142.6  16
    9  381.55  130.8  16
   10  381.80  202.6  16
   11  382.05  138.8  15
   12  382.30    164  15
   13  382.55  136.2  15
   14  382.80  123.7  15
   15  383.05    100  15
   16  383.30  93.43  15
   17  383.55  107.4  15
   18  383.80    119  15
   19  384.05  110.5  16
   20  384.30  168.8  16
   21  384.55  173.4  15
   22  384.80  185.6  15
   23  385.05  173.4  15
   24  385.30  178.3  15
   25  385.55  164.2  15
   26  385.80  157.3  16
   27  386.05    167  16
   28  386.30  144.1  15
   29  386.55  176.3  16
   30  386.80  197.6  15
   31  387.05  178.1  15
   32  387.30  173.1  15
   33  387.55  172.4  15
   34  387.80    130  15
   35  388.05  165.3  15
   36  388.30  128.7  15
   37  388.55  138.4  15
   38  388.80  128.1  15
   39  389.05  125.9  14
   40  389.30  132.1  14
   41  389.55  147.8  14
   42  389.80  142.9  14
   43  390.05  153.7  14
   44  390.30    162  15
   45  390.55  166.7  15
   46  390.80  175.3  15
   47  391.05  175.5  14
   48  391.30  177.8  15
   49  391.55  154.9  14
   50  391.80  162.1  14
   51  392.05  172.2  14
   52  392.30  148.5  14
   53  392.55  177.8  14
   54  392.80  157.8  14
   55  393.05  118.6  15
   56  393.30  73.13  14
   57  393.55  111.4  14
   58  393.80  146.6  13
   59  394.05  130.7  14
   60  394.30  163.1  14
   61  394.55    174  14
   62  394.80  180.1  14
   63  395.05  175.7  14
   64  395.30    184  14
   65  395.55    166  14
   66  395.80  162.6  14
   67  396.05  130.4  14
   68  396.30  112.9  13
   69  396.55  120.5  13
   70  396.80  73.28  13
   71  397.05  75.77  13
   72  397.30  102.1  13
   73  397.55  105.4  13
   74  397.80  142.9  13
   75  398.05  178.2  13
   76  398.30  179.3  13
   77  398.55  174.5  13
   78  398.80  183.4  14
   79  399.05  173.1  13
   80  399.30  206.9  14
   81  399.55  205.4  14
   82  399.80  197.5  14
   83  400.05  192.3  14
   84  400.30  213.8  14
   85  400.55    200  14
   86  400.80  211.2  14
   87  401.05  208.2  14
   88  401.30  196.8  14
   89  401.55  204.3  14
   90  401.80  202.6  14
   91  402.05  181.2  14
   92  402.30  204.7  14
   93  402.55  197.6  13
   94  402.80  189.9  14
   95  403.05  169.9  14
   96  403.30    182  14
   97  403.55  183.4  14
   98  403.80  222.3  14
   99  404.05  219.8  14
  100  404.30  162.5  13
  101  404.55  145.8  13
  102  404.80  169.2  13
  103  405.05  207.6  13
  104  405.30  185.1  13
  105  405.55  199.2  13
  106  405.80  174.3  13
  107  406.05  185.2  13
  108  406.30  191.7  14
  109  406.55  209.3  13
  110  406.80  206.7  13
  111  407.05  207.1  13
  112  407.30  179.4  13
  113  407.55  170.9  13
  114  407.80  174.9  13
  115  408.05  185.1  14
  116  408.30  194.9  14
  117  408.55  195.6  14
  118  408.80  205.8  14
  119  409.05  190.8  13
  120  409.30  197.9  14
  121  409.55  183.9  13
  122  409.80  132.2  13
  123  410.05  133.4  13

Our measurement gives 1.32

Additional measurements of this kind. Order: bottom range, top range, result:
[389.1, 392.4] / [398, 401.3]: 1.28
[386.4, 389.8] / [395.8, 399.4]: 0.96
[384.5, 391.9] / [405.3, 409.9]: 1.30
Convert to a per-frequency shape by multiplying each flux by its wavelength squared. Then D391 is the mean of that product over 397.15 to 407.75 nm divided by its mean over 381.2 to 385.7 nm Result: 1.4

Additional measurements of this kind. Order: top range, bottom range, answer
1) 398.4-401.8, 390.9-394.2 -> 1.40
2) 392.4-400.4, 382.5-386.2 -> 1.13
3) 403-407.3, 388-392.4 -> 1.33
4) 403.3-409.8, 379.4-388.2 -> 1.41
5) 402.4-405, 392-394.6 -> 1.38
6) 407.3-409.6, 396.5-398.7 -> 1.54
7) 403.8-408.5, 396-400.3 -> 1.28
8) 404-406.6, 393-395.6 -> 1.32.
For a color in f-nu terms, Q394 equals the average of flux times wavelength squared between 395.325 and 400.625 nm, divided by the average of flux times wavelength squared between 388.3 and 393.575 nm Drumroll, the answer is 1.1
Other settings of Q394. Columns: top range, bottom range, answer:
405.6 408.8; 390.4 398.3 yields 1.40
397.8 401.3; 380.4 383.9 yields 1.52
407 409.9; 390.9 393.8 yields 1.35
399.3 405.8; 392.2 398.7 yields 1.42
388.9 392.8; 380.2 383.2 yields 1.12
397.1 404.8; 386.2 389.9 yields 1.29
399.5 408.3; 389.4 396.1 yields 1.31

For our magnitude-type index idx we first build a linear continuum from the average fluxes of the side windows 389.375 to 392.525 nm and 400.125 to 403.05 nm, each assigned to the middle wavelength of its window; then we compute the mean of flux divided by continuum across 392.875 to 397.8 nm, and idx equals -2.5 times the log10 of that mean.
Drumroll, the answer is 0.31 mag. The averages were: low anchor 162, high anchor 199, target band 132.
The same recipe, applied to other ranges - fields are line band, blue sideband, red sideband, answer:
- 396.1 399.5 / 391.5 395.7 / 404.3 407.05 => 0.167 mag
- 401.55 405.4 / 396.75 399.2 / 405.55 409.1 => -0.112 mag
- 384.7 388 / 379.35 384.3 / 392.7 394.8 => -0.240 mag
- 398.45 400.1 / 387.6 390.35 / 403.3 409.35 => -0.122 mag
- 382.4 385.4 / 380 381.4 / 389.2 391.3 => 0.124 mag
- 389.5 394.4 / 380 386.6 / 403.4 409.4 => 0.093 mag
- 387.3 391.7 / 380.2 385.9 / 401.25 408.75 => 0.058 mag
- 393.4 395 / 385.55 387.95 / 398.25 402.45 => 0.209 mag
